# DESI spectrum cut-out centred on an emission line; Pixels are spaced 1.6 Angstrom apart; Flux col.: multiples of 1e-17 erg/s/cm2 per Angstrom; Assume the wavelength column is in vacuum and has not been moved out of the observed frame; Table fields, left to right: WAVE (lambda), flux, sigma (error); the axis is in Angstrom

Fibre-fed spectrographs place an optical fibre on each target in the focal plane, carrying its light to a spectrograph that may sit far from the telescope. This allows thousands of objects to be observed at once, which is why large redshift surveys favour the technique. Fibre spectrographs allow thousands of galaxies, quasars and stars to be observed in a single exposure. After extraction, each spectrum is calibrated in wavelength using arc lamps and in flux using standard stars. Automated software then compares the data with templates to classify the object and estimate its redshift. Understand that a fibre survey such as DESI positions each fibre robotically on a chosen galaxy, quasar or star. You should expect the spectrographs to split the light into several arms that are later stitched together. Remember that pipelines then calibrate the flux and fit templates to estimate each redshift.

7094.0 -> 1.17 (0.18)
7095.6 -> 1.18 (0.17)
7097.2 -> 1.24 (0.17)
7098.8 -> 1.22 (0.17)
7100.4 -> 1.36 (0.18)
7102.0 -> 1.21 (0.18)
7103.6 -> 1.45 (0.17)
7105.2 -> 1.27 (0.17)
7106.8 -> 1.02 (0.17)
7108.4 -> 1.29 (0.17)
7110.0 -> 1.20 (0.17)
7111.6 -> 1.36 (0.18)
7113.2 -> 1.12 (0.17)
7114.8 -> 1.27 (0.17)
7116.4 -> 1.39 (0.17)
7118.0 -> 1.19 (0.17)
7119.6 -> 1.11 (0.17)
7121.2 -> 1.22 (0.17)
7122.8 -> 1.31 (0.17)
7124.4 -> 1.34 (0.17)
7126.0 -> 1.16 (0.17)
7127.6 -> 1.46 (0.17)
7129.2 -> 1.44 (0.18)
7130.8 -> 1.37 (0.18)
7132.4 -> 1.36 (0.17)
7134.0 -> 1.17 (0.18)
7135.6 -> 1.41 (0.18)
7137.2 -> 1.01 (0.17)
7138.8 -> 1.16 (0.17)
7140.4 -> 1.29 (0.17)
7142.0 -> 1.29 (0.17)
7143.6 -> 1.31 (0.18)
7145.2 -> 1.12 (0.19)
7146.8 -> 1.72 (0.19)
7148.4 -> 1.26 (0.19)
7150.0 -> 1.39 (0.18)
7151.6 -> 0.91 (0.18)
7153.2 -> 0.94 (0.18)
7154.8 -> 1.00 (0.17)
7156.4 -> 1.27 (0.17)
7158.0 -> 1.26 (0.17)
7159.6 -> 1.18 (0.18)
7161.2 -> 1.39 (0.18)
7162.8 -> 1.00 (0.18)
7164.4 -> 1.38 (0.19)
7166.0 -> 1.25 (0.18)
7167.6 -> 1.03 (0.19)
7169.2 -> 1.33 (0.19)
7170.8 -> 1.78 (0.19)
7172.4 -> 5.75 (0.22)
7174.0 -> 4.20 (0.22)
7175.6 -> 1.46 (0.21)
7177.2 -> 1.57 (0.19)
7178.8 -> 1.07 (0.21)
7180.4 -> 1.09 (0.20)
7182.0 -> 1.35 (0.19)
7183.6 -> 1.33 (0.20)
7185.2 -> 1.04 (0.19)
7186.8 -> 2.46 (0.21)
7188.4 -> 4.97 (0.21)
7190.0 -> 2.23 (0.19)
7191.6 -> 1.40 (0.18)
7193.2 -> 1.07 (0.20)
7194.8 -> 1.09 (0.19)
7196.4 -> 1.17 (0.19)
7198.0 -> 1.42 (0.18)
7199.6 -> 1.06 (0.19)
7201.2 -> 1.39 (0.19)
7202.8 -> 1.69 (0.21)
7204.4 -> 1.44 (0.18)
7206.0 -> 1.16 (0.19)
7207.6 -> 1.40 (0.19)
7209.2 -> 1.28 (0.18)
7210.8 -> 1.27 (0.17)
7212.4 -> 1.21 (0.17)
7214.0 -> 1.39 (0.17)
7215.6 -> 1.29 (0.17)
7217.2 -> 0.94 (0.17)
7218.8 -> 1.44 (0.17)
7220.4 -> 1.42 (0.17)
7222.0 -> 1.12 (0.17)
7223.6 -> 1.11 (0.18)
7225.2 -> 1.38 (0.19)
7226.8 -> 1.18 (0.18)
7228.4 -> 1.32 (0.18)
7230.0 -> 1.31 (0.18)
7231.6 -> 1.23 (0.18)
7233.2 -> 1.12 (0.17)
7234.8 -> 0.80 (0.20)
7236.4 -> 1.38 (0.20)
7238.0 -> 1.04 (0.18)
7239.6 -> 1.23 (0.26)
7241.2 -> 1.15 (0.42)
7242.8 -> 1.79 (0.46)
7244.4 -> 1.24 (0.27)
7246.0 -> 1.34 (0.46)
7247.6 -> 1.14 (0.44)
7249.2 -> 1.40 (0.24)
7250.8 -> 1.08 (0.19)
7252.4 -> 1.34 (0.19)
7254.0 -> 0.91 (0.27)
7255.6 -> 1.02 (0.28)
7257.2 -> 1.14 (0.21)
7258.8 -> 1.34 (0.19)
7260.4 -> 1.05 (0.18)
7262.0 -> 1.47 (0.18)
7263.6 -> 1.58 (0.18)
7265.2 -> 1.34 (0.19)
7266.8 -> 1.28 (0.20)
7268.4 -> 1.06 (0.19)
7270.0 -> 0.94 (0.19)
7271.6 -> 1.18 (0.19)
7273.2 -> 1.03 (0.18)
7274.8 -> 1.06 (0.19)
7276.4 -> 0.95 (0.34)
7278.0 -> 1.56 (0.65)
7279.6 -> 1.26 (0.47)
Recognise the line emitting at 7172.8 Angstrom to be [S II] 6716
